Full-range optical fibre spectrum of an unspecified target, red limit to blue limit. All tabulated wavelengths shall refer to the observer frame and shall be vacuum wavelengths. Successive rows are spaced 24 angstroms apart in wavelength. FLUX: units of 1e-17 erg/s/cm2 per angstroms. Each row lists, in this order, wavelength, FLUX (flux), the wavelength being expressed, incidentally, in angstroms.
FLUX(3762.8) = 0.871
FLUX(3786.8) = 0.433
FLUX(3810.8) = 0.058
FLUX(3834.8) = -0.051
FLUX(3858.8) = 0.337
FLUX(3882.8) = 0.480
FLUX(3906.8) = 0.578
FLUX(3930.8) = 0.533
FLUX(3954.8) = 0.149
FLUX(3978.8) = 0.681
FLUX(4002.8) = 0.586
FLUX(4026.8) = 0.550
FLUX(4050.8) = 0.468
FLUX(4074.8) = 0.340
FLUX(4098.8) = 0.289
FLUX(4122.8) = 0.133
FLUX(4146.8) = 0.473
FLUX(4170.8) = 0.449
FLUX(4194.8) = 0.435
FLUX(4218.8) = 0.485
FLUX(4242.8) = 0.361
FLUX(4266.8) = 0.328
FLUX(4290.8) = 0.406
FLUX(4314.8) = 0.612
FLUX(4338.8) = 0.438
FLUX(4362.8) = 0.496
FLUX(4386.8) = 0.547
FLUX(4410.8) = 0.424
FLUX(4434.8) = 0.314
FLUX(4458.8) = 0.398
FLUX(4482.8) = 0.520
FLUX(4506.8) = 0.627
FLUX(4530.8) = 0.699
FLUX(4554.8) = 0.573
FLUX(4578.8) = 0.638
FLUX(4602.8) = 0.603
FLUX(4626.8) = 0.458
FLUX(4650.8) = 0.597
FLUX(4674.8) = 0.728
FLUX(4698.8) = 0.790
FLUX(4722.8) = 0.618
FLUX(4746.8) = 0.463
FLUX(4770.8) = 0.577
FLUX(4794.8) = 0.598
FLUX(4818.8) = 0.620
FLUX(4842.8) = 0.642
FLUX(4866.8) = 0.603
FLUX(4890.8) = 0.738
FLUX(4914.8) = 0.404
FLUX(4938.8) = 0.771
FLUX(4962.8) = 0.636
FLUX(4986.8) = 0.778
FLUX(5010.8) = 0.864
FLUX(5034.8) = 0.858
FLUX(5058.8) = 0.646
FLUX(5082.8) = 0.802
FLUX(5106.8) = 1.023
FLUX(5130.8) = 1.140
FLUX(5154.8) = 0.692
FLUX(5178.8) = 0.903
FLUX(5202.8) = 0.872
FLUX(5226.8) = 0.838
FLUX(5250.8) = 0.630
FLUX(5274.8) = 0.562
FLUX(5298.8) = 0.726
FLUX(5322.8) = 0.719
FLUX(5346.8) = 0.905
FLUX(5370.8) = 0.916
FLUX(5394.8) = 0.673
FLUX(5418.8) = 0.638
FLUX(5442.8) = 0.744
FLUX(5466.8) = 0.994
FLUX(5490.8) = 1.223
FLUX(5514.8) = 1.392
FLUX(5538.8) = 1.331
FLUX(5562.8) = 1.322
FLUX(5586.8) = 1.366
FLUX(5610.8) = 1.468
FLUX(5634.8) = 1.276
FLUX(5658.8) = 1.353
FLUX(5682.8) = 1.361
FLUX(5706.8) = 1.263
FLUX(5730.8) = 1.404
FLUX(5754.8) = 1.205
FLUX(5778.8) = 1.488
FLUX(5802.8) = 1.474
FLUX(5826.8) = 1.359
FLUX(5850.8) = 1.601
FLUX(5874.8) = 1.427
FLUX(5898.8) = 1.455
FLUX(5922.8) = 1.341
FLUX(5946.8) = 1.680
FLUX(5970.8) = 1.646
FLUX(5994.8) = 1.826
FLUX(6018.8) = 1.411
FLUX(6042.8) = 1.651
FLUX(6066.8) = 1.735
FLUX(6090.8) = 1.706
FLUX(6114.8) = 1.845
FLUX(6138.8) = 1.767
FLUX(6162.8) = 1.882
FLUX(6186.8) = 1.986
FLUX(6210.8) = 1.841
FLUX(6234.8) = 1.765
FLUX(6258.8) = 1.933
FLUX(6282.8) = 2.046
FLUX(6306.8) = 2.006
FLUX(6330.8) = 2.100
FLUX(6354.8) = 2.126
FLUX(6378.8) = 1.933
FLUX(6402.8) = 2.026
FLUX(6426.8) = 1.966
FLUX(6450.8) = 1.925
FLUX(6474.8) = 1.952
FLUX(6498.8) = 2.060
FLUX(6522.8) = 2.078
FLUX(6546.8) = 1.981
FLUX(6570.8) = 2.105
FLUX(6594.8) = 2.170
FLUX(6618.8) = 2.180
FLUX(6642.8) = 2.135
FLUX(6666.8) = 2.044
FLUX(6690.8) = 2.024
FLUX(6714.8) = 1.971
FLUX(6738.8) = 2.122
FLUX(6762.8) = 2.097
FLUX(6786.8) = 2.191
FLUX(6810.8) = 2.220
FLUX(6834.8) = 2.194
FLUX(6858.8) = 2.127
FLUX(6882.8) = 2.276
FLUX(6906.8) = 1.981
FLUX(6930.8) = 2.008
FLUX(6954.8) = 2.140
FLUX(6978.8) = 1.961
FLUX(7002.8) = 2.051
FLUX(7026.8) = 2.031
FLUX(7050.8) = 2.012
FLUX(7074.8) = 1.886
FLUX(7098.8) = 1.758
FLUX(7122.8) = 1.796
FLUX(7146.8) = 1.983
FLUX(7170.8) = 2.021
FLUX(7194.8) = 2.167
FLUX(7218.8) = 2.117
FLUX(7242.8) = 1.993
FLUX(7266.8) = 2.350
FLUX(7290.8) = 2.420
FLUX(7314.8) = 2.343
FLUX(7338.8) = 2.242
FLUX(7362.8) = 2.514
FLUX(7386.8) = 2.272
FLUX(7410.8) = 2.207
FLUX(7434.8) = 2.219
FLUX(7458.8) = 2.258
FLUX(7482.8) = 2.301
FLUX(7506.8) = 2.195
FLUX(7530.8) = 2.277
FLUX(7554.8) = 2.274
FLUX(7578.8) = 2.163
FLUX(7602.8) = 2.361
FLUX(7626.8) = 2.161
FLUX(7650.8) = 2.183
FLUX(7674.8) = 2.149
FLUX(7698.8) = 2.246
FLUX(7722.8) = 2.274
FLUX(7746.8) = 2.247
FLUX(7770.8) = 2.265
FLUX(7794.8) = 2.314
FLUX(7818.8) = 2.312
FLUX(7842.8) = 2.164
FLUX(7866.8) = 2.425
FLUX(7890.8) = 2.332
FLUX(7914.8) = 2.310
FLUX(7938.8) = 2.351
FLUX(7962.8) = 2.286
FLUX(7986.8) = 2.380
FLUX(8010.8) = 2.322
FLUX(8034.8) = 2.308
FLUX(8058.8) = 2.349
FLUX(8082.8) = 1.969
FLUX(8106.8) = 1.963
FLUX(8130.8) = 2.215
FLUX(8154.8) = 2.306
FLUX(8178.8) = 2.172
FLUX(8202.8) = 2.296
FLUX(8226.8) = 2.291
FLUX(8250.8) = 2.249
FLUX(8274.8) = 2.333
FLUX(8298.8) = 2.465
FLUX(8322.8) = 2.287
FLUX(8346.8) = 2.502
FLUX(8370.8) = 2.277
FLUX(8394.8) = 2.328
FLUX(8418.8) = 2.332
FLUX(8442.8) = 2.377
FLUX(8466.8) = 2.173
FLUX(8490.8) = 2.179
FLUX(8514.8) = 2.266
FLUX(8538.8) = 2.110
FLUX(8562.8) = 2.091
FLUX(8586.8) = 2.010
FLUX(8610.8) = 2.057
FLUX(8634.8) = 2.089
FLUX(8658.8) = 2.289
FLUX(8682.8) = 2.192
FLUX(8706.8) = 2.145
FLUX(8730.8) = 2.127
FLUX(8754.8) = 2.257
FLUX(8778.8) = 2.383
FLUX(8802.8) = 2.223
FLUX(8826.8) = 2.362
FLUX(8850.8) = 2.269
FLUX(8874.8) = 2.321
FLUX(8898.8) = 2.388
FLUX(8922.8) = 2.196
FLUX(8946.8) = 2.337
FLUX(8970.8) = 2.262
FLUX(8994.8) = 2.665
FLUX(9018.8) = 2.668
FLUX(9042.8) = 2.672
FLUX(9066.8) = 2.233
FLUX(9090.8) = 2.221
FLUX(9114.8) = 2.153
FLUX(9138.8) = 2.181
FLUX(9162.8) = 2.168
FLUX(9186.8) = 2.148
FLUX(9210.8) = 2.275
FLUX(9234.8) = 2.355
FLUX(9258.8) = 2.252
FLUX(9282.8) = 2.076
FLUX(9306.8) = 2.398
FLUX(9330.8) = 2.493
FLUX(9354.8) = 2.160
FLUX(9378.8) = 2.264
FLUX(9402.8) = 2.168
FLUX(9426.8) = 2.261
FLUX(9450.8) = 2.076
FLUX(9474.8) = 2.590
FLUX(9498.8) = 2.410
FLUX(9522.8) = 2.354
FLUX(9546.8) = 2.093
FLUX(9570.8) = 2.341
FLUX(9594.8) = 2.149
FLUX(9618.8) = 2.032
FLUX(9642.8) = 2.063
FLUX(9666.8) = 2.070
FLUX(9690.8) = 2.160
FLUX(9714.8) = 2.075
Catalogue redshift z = 0.37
